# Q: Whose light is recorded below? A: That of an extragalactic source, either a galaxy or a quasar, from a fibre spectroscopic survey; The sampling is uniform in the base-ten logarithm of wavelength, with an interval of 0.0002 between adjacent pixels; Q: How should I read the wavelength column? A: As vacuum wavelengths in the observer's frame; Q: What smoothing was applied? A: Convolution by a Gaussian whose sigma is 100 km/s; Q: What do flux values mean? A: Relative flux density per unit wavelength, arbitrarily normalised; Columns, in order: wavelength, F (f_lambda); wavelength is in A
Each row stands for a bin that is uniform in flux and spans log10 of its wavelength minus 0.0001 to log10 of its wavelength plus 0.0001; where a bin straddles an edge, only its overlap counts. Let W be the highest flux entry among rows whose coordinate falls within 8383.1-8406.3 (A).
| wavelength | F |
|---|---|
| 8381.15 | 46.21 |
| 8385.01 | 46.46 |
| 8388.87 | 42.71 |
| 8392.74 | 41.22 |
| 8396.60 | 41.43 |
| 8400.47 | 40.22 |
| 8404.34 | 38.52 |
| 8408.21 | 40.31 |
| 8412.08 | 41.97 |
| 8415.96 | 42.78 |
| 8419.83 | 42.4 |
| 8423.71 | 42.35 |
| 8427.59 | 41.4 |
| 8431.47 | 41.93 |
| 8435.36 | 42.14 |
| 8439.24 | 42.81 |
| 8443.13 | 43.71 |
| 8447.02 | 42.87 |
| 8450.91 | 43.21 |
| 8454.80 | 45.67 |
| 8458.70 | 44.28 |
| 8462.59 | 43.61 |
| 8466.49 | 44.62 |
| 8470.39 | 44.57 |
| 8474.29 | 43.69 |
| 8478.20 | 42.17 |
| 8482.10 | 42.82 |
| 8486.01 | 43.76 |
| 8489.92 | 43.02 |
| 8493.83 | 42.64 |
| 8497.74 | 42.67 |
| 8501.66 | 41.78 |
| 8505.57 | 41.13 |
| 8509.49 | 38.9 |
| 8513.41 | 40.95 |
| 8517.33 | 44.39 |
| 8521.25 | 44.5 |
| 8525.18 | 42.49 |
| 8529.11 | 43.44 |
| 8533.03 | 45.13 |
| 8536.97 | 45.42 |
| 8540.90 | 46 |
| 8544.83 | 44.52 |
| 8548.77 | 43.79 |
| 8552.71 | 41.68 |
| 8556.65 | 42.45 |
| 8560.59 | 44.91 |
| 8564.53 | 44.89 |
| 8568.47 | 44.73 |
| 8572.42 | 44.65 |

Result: 46.46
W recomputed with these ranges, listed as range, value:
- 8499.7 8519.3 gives 44.39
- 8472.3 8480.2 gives 43.69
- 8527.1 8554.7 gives 46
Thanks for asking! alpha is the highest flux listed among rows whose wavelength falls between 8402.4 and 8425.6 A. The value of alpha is 42.78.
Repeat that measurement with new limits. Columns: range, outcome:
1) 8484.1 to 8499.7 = 43.76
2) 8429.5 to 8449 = 43.71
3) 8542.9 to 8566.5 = 44.91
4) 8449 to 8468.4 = 45.67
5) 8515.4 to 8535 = 45.13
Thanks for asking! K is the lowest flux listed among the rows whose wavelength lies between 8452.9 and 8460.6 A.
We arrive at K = 44.28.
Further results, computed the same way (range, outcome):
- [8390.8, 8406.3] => 38.52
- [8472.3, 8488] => 42.17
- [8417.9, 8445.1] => 41.4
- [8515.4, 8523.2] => 44.39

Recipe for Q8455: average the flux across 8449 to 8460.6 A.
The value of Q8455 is 44.4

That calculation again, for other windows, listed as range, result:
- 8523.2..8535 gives 43.7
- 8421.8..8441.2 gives 42.1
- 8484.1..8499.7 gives 43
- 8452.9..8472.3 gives 44.5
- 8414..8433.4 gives 42.2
